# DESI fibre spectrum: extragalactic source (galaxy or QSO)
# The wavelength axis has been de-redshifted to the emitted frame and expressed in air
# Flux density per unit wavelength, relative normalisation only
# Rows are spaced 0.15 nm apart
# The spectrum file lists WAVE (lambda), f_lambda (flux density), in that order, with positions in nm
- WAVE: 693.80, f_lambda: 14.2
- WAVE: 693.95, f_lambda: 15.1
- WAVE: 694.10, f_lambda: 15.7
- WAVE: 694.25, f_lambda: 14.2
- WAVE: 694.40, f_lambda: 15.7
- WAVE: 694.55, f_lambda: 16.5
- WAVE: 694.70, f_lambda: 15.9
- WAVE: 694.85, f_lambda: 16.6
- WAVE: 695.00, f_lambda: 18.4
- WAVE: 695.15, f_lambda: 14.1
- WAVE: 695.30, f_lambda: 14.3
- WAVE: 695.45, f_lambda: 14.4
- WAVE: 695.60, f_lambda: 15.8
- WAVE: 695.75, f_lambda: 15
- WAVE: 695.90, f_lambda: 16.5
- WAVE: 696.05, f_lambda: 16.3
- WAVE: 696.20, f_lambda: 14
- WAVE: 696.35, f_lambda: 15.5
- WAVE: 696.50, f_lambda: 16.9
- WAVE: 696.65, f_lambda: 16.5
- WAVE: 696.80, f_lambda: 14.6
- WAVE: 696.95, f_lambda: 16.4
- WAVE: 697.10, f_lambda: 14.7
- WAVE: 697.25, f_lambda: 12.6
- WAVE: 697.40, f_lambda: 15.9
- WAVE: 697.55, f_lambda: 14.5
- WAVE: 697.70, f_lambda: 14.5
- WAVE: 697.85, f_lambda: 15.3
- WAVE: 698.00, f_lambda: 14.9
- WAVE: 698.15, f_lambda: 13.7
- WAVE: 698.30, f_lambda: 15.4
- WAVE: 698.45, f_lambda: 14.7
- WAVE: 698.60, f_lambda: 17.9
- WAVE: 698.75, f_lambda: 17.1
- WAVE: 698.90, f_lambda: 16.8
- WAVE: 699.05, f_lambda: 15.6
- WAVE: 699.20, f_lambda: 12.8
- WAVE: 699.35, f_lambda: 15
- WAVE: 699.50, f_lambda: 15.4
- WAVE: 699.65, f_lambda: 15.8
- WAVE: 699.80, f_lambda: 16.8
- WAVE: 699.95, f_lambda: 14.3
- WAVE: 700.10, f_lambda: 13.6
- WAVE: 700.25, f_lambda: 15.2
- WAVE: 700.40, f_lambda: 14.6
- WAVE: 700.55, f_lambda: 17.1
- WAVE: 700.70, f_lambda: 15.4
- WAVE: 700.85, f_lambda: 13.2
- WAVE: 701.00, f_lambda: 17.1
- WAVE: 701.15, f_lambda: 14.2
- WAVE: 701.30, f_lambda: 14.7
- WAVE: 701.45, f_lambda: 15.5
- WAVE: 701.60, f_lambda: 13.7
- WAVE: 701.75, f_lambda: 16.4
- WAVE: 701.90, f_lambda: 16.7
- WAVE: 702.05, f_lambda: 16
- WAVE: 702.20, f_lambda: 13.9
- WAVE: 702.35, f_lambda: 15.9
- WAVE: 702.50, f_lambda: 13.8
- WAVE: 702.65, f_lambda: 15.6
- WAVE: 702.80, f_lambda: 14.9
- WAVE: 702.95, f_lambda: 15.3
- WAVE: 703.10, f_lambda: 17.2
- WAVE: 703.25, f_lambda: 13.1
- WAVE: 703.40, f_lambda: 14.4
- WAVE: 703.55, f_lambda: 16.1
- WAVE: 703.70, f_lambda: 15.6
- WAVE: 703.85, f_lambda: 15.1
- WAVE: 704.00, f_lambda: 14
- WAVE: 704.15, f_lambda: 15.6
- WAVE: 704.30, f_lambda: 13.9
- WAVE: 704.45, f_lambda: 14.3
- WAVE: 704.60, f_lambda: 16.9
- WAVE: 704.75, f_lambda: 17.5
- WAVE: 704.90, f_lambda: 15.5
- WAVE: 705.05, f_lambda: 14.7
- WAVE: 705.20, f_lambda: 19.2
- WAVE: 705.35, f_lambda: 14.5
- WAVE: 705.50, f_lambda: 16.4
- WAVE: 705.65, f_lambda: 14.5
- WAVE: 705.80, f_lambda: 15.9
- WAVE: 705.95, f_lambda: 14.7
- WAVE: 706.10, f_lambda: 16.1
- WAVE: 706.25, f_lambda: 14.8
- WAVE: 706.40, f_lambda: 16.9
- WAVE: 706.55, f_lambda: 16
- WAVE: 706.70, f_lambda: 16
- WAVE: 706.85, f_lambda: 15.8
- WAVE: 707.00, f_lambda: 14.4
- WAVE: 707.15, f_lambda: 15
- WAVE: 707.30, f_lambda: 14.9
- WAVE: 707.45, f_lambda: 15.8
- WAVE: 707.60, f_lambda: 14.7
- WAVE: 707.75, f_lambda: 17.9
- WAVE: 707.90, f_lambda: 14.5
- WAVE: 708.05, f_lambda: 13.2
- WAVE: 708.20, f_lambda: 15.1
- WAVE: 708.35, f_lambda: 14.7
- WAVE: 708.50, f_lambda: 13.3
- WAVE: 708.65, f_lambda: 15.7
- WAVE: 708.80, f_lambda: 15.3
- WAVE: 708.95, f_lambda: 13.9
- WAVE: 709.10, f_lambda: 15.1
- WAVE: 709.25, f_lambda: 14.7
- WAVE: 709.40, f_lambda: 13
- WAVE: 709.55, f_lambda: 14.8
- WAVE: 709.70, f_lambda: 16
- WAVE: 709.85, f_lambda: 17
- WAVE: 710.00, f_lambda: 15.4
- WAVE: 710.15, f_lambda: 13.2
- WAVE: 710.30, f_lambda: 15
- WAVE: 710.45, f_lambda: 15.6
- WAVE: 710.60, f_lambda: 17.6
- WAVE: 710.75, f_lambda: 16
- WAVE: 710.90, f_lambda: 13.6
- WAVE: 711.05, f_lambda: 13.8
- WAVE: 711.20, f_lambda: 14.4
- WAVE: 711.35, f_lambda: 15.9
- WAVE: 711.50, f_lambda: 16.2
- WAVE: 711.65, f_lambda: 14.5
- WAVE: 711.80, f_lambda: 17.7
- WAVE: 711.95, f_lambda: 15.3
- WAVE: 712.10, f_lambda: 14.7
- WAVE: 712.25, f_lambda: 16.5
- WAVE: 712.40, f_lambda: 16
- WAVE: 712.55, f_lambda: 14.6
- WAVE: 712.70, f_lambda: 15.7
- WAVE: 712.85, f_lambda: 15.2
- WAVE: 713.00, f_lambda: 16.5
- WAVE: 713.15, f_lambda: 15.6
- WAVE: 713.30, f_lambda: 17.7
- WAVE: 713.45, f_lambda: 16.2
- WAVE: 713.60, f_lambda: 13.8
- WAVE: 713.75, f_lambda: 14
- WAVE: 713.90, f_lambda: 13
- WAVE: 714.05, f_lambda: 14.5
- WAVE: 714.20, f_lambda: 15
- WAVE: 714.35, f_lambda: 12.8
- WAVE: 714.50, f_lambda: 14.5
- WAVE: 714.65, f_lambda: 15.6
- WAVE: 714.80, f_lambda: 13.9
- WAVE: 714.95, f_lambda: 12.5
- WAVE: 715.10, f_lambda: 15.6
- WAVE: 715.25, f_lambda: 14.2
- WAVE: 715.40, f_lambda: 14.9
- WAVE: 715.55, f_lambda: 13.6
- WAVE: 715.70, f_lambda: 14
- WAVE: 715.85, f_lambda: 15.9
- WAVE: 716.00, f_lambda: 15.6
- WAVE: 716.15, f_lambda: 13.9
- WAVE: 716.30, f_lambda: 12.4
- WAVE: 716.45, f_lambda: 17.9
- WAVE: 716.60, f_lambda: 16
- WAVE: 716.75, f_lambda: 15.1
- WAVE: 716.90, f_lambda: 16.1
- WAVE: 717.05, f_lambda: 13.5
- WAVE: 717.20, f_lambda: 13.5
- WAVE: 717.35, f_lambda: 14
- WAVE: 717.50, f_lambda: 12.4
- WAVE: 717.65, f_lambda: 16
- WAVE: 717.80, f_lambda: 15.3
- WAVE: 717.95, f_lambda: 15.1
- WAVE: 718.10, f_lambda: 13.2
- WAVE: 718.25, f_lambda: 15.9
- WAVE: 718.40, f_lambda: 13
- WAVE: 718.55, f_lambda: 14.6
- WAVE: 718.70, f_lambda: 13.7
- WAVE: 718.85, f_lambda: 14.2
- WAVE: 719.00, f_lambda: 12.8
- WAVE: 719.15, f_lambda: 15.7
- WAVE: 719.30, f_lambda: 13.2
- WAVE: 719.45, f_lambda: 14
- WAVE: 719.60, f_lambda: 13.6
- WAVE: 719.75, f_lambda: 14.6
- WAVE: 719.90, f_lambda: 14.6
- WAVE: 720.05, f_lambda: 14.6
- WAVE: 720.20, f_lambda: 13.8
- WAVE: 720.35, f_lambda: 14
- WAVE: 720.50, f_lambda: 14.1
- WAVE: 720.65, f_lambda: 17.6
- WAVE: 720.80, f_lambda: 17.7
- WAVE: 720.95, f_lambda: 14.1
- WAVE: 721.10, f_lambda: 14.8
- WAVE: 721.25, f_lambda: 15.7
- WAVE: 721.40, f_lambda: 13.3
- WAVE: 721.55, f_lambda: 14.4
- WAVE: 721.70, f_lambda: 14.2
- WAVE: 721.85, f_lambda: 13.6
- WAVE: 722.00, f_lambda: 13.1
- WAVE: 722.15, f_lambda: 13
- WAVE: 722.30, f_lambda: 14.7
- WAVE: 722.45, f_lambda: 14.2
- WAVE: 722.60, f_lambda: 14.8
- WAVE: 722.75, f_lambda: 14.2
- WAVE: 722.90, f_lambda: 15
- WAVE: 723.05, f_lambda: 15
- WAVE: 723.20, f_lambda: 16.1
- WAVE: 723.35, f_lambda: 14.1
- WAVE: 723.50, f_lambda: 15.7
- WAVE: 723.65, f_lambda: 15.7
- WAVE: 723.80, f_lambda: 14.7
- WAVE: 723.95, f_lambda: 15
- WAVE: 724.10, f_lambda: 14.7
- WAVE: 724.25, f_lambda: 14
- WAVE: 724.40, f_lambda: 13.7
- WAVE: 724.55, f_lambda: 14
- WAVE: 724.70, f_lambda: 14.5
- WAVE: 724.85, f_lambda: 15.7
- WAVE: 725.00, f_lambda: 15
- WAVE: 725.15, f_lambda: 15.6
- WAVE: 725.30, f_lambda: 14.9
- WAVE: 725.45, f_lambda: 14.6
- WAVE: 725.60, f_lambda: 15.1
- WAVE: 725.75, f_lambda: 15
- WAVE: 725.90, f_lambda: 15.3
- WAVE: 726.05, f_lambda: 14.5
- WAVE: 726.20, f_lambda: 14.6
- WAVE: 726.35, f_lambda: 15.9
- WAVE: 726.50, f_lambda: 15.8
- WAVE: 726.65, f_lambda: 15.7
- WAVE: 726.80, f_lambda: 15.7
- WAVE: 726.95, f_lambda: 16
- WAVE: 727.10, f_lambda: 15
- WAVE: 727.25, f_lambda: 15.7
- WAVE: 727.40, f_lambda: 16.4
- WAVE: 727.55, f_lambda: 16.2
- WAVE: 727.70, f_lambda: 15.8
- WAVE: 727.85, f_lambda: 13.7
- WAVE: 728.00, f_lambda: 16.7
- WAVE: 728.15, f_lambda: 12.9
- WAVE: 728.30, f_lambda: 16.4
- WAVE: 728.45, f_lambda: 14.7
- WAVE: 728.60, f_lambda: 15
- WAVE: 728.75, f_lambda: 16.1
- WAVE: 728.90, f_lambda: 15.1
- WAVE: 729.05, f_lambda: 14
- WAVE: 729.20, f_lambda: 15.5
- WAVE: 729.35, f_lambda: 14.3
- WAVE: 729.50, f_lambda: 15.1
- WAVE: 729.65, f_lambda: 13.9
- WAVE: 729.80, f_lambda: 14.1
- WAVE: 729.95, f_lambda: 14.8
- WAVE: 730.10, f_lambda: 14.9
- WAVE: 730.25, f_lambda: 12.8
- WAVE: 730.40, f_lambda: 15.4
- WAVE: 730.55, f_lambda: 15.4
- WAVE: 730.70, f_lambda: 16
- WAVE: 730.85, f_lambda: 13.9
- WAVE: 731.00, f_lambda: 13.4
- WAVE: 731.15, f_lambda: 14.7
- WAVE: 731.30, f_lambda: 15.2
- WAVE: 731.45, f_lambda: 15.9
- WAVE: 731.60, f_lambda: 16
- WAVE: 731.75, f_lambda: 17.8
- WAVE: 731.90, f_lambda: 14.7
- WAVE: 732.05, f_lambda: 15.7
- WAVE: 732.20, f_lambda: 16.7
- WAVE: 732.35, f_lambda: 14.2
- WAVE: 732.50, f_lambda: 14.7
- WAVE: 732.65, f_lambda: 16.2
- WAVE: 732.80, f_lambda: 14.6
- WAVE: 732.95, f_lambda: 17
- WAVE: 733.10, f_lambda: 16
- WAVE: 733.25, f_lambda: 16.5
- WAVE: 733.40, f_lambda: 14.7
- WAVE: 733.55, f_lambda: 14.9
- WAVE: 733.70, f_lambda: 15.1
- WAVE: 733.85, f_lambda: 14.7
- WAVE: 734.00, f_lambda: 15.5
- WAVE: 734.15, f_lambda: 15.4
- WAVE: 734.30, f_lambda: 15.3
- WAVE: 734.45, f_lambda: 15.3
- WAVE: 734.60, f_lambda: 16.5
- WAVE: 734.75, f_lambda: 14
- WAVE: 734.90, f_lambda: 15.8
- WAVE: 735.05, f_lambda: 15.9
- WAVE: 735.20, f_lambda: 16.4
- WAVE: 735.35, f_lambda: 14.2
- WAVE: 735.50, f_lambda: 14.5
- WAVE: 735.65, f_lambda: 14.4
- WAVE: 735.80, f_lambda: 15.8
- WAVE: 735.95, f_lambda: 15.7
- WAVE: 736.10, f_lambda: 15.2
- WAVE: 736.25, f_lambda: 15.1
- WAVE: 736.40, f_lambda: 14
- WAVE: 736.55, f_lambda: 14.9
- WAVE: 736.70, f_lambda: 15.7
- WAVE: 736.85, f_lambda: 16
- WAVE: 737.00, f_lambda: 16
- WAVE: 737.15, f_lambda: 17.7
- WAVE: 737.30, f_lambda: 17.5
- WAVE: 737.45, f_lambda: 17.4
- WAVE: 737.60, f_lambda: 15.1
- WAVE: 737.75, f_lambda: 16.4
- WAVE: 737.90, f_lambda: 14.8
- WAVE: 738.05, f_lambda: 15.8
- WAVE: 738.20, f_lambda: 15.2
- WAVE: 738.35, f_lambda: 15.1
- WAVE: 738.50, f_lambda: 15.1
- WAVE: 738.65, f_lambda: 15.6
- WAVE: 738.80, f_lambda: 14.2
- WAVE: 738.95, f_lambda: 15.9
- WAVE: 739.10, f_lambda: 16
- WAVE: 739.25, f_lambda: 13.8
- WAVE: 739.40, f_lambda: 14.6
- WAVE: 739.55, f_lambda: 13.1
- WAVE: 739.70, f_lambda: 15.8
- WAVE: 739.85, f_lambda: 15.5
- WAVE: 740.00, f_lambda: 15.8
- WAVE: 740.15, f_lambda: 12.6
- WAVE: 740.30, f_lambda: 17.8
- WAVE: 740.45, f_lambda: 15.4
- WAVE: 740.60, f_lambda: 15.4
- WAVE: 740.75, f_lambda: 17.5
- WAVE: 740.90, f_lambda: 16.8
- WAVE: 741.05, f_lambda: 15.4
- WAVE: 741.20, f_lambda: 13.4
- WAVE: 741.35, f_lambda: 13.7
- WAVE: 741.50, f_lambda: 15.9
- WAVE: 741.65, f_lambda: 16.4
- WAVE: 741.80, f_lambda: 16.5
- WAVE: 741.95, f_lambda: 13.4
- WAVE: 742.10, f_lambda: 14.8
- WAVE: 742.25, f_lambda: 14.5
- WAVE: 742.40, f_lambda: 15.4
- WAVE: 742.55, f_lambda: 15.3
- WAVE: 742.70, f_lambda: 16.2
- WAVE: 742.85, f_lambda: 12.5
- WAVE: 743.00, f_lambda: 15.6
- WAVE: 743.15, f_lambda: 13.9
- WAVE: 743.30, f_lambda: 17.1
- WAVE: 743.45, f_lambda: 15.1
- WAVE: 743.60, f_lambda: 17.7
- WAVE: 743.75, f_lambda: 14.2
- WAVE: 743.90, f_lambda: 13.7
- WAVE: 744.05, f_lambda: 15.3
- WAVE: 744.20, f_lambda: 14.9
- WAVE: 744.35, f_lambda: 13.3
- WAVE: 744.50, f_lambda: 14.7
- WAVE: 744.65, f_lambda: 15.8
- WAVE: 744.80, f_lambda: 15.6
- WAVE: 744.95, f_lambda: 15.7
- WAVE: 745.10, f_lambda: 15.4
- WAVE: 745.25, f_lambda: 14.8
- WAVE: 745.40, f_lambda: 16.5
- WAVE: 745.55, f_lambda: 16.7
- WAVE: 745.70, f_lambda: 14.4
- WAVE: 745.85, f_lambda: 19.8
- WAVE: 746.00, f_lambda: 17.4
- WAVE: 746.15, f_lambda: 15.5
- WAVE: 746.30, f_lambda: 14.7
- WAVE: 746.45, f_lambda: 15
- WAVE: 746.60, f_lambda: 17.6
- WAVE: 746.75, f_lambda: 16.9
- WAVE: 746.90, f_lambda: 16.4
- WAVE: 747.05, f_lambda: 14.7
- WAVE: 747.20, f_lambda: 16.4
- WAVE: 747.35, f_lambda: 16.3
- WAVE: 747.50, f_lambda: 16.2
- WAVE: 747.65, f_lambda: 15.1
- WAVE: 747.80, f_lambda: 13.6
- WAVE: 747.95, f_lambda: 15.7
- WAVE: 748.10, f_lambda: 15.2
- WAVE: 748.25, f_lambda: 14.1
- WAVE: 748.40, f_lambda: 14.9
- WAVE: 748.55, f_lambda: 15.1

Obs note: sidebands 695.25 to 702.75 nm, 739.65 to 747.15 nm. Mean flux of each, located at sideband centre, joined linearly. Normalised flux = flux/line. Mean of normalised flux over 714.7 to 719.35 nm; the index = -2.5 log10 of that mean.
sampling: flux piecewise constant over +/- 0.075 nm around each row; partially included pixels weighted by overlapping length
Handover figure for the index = 0.065 mag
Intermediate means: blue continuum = 15.3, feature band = 14.5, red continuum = 15.5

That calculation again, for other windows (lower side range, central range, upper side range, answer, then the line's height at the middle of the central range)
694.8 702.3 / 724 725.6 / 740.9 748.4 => 0.049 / 15.4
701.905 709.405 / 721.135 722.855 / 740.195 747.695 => 0.092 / 15.4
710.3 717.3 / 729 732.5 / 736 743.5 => 0.019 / 15.2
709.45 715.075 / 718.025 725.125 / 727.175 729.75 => 0.045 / 15.1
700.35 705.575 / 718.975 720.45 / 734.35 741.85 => 0.094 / 15.4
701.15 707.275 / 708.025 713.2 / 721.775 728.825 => 0.006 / 15.3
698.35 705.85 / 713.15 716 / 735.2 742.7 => 0.057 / 15.4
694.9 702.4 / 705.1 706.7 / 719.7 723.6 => -0.054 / 15.1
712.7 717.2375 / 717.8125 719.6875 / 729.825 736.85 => 0.057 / 14.9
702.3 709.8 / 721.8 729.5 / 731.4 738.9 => 0.034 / 15.4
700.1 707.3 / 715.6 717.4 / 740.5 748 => 0.042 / 15.4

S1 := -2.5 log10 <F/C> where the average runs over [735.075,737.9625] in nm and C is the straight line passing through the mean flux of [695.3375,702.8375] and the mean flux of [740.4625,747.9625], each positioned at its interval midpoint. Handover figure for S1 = -0.01 mag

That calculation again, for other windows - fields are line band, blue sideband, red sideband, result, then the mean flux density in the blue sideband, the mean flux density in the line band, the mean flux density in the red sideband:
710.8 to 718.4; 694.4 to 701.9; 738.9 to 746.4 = 0.04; 15.4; 14.9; 15.3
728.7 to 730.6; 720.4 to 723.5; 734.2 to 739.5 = 0.03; 14.7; 14.7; 15.4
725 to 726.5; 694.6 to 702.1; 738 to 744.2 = 0.01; 15.4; 15.1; 15.2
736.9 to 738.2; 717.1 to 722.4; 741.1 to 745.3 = -0.10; 14.3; 16.3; 15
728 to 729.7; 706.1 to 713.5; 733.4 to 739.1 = 0.04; 15.3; 14.9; 15.5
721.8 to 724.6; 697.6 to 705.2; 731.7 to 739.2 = 0.07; 15.3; 14.5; 15.5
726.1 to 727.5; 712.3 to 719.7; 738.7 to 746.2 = -0.05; 14.6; 15.6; 15.3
